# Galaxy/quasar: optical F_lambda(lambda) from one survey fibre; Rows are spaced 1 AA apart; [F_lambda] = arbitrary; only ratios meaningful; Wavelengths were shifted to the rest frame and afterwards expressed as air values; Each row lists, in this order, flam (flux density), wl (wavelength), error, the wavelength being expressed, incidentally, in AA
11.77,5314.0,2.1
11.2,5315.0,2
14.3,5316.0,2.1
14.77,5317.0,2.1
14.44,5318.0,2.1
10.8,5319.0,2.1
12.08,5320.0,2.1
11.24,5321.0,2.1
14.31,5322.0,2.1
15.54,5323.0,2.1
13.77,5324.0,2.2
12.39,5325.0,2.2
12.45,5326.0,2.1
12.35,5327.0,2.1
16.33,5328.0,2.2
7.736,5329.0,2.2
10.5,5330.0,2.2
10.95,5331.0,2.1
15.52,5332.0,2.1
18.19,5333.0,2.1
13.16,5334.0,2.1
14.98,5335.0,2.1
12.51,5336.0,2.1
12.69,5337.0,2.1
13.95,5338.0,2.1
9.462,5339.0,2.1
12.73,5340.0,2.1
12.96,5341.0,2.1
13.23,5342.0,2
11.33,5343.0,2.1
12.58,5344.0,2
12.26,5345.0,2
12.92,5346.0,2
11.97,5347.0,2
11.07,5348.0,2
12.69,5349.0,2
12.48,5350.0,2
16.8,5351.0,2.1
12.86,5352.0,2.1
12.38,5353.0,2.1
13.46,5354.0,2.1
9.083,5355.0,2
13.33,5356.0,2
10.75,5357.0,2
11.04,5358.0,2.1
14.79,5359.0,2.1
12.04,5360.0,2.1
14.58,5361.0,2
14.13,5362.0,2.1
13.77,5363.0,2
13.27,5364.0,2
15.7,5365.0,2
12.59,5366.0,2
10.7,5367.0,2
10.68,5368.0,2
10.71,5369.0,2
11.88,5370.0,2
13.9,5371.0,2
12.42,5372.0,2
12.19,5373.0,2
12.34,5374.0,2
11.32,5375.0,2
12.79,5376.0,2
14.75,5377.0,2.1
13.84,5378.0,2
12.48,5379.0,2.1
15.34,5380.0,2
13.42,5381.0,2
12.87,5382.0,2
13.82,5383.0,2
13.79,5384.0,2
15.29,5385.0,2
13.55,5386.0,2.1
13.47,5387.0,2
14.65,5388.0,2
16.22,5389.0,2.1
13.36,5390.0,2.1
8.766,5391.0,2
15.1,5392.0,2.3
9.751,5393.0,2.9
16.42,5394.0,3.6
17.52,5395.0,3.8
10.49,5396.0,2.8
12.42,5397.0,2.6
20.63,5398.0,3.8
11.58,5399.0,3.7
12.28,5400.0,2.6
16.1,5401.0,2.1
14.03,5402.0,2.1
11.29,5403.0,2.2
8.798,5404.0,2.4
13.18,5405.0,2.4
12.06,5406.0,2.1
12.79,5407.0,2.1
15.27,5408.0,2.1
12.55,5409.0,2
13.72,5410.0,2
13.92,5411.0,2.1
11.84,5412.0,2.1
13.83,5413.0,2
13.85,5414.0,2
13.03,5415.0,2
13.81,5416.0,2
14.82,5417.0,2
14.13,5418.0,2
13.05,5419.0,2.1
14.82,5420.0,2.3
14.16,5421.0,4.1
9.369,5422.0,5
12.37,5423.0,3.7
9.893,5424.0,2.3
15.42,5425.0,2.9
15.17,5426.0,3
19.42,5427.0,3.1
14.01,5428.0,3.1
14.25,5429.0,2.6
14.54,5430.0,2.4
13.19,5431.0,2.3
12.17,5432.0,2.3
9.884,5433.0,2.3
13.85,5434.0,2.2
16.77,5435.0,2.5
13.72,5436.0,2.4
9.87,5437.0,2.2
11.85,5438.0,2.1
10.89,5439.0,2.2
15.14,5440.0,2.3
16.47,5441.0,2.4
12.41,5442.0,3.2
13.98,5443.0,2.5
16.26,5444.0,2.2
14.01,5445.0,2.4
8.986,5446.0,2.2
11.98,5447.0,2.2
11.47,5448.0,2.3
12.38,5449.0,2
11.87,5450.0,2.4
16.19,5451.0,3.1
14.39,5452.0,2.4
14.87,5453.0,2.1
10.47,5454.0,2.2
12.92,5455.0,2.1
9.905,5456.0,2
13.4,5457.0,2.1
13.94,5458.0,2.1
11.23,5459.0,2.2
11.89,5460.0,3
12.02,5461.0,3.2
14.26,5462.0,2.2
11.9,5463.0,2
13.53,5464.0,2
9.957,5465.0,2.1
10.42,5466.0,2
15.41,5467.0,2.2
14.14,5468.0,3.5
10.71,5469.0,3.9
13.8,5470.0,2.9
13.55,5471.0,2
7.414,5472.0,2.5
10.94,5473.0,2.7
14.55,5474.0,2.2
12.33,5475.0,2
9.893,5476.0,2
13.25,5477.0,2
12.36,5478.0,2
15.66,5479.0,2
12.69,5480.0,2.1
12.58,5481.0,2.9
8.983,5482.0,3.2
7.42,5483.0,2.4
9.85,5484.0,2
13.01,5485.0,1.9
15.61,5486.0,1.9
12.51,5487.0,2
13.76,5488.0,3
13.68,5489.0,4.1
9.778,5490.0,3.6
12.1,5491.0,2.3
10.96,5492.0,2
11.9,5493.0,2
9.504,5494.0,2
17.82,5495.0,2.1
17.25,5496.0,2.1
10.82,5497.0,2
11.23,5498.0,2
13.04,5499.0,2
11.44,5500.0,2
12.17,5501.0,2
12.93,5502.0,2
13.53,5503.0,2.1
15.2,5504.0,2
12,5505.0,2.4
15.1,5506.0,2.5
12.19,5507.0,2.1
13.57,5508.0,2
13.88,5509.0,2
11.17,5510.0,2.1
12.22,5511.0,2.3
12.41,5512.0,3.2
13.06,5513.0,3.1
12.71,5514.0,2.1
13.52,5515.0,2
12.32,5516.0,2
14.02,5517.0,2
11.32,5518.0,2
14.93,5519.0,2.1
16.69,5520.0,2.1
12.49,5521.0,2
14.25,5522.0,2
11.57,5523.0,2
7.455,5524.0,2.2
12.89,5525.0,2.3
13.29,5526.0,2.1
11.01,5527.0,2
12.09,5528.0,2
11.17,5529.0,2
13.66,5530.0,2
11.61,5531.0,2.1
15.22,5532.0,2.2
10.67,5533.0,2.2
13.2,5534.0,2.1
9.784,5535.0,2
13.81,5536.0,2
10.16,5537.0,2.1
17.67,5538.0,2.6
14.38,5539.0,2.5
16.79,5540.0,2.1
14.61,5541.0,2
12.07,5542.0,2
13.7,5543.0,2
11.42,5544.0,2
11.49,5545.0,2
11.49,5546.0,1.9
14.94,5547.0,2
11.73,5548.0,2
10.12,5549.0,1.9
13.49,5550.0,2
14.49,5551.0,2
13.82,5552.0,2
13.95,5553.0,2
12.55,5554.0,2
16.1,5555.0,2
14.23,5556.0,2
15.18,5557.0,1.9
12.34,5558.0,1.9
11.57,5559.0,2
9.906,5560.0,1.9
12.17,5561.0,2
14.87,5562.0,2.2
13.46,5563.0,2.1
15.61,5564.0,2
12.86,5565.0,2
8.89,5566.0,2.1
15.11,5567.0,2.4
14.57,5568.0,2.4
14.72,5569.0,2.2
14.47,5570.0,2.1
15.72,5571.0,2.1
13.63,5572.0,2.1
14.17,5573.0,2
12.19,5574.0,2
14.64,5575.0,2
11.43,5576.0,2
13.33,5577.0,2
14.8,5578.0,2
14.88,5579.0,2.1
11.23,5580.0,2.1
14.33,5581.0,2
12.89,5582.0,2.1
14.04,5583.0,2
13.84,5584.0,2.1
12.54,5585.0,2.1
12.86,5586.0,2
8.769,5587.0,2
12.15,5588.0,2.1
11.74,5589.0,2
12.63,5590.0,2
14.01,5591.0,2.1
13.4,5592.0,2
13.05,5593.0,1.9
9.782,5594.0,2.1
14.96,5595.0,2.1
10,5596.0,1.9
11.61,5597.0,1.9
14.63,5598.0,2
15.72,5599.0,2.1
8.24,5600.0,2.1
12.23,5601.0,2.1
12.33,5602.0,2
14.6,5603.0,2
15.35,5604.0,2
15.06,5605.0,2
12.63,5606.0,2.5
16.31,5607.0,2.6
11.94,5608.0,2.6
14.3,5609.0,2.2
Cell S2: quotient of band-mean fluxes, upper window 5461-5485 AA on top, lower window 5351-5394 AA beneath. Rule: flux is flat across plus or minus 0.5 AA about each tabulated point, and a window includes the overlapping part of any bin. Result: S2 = 0.92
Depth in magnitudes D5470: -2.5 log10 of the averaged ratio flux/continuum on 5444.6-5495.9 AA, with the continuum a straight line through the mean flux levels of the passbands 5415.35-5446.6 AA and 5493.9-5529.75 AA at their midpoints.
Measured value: 0.07 mag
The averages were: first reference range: 13.5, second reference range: 12.9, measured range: 12.4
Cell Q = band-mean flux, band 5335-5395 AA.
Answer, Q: 13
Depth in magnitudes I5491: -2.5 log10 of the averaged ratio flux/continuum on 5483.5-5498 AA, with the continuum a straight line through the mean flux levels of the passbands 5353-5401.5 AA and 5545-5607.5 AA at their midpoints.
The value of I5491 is 0.04 mag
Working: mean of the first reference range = 13.2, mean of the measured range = 12.7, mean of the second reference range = 13.2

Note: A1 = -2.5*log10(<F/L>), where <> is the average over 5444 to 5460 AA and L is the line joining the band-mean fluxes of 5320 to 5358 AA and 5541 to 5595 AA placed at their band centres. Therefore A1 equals 0.03 mag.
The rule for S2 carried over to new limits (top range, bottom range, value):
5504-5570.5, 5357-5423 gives 0.98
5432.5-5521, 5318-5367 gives 0.99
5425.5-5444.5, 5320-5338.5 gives 1.05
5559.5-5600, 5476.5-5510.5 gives 1.04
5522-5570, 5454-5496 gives 1.06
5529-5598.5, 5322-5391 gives 1.01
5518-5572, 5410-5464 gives 0.99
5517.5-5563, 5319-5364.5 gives 1.01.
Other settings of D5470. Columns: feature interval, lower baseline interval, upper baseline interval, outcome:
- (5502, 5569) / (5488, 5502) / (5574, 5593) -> -0.03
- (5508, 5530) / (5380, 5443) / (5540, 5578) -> 0.06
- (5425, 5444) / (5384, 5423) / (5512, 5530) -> -0.05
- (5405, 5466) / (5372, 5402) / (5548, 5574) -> 0.04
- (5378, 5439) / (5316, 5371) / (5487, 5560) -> -0.05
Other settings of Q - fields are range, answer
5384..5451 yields 13.4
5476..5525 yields 12.6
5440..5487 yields 12.5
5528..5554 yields 13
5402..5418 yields 13.1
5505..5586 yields 13.1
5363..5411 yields 13.2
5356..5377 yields 12.6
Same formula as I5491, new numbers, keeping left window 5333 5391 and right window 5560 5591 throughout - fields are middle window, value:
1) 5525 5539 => 0.05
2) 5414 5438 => -0.04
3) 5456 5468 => 0.05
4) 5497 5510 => 0.02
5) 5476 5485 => 0.14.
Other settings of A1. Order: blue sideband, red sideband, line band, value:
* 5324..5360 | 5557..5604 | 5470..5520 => 0.03 mag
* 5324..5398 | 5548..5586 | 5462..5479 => 0.08 mag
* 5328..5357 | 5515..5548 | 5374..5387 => -0.07 mag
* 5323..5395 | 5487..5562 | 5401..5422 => -0.02 mag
